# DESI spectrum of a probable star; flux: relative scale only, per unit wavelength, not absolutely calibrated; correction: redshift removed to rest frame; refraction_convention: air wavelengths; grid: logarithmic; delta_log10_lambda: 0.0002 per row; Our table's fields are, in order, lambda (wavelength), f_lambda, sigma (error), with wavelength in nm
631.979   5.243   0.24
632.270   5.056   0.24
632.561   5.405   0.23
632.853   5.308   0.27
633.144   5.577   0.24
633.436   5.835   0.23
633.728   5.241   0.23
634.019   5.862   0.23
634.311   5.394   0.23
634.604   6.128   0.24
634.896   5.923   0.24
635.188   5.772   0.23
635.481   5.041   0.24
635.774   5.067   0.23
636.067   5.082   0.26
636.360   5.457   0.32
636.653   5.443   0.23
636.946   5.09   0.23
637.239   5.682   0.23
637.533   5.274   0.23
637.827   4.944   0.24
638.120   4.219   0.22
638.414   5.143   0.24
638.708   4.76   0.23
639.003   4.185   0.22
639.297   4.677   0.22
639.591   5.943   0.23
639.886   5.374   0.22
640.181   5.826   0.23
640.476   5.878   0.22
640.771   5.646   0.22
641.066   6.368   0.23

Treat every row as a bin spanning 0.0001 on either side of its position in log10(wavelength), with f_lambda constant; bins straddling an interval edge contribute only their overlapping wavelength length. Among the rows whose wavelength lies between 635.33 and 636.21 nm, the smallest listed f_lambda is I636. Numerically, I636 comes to 5.041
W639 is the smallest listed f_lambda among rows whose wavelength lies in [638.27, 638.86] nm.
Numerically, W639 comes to 4.76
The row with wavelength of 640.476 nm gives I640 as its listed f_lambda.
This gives 5.878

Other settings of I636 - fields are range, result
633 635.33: 5.241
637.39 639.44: 4.185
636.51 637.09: 5.09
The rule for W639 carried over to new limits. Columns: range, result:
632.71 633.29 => 5.308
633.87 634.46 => 5.394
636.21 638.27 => 4.219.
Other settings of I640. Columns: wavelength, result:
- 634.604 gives 6.128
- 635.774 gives 5.067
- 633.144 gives 5.577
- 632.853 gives 5.308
